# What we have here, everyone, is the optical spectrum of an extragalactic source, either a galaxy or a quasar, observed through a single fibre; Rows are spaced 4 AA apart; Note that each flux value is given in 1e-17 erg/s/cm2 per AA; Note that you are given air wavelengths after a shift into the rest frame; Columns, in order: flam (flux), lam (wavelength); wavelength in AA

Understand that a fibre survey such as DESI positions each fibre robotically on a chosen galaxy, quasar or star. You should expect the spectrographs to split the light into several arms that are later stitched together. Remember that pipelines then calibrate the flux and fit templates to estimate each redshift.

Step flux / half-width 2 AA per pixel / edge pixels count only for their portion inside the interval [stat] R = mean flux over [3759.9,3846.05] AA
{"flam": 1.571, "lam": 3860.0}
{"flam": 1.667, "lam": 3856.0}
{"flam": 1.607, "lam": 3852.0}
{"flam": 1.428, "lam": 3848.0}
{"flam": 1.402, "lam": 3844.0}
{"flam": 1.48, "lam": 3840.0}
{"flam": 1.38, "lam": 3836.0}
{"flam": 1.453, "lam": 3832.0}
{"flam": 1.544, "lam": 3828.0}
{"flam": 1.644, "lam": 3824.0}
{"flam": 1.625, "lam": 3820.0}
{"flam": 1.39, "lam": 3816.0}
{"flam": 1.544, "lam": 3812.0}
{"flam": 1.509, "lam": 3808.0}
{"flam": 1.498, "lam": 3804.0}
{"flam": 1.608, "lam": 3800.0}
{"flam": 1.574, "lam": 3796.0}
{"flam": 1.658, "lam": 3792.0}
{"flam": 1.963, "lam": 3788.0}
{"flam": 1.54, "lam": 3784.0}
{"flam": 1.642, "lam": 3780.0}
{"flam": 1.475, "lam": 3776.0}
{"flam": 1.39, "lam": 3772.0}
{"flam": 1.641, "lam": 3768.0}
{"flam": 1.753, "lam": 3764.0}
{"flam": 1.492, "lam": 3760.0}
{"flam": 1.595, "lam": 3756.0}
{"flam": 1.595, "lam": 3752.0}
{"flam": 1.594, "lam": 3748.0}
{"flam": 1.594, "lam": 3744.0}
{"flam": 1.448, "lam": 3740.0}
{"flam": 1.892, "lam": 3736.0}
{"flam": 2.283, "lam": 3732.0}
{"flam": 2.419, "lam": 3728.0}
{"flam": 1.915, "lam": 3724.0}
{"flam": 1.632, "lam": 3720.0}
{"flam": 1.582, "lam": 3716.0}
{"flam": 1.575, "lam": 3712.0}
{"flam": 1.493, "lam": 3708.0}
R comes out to 1.56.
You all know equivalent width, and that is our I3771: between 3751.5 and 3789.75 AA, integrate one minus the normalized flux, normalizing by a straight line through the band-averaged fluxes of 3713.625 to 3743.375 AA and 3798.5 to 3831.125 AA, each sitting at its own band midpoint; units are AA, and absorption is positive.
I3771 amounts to 2.19 AA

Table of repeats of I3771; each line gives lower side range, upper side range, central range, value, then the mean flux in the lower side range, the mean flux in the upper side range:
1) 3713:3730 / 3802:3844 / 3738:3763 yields 2.9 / 1.87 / 1.5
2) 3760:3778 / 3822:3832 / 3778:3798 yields -1.5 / 1.56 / 1.57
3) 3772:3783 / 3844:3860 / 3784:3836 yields -1.3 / 1.53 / 1.55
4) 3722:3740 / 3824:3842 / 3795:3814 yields 1.1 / 2.05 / 1.48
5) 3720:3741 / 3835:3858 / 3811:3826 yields 0.6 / 1.98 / 1.5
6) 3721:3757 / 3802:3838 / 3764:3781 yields 1.3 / 1.82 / 1.51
